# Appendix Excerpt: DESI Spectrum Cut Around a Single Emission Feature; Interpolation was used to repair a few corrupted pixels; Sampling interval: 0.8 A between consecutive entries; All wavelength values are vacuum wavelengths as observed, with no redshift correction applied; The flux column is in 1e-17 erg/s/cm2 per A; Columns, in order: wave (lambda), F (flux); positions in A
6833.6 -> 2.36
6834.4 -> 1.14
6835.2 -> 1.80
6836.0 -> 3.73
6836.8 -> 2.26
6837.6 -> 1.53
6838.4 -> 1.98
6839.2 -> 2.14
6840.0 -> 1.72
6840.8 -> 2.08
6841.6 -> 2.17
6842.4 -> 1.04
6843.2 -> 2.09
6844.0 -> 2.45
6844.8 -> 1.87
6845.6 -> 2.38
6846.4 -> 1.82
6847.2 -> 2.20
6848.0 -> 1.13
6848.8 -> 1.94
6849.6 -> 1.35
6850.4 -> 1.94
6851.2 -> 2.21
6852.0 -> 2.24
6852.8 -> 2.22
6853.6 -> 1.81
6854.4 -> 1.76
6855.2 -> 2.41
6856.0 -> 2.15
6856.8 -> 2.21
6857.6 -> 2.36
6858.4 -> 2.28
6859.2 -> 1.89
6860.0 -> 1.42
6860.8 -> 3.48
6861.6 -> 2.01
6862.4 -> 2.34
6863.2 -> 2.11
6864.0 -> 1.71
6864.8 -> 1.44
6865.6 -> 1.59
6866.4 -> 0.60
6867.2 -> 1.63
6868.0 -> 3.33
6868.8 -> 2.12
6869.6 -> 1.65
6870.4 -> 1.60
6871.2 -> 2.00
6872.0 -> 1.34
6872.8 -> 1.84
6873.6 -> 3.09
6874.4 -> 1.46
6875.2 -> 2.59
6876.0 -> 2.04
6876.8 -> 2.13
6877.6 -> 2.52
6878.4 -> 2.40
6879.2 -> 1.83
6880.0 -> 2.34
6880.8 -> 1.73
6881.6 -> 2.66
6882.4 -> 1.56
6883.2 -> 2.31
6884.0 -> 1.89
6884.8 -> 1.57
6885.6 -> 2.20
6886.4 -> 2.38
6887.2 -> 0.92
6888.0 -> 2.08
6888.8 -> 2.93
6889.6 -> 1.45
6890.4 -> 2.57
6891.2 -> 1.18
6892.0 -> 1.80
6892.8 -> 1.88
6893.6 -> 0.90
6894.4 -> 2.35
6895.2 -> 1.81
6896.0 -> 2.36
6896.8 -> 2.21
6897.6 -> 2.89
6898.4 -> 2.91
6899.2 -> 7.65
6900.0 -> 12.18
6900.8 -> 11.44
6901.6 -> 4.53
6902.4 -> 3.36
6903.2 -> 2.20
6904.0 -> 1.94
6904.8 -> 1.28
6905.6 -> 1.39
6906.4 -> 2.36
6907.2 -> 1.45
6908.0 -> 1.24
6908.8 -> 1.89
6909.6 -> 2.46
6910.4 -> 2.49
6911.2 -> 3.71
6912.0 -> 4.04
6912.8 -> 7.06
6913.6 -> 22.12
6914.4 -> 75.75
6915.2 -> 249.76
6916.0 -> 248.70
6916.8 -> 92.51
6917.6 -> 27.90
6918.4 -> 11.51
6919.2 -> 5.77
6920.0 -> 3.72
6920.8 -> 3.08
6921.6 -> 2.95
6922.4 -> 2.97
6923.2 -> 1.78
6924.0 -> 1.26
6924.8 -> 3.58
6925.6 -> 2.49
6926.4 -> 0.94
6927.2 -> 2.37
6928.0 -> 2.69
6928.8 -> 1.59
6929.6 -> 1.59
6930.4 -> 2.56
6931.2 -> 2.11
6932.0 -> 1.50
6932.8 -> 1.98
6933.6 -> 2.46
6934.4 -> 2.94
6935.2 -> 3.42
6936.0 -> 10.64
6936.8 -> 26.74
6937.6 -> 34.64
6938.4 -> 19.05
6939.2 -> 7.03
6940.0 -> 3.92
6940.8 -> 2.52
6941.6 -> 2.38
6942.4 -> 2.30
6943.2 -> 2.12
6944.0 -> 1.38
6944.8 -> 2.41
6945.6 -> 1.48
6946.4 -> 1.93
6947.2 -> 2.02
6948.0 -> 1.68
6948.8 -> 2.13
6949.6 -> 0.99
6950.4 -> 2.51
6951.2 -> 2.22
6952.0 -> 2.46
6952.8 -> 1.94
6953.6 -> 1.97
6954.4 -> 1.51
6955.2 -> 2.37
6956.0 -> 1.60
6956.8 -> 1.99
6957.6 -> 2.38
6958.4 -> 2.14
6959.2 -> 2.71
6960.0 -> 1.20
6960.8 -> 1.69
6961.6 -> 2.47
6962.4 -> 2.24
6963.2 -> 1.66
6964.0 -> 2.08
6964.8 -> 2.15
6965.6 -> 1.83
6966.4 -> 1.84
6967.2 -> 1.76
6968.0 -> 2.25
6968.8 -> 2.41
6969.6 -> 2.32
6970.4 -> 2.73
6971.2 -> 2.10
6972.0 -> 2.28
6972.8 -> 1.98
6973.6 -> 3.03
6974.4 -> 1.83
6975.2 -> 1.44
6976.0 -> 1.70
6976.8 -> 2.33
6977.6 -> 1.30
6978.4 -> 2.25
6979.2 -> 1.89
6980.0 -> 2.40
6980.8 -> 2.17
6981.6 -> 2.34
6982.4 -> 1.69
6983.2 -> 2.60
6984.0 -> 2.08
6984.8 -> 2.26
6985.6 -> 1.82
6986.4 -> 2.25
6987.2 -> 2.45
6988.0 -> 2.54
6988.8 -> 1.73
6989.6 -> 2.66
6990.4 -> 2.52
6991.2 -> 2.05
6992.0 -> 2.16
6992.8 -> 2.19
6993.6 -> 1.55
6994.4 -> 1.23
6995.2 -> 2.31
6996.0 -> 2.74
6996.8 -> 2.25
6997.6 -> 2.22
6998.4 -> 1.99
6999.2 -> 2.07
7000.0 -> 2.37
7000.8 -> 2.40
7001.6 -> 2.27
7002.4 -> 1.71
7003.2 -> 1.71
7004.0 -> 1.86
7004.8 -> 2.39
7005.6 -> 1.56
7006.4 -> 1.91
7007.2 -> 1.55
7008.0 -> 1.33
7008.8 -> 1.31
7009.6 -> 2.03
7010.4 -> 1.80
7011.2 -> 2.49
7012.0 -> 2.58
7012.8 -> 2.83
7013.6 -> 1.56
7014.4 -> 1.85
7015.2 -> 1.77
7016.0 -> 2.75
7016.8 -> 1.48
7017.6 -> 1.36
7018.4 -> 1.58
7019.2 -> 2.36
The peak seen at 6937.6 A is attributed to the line [N II]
